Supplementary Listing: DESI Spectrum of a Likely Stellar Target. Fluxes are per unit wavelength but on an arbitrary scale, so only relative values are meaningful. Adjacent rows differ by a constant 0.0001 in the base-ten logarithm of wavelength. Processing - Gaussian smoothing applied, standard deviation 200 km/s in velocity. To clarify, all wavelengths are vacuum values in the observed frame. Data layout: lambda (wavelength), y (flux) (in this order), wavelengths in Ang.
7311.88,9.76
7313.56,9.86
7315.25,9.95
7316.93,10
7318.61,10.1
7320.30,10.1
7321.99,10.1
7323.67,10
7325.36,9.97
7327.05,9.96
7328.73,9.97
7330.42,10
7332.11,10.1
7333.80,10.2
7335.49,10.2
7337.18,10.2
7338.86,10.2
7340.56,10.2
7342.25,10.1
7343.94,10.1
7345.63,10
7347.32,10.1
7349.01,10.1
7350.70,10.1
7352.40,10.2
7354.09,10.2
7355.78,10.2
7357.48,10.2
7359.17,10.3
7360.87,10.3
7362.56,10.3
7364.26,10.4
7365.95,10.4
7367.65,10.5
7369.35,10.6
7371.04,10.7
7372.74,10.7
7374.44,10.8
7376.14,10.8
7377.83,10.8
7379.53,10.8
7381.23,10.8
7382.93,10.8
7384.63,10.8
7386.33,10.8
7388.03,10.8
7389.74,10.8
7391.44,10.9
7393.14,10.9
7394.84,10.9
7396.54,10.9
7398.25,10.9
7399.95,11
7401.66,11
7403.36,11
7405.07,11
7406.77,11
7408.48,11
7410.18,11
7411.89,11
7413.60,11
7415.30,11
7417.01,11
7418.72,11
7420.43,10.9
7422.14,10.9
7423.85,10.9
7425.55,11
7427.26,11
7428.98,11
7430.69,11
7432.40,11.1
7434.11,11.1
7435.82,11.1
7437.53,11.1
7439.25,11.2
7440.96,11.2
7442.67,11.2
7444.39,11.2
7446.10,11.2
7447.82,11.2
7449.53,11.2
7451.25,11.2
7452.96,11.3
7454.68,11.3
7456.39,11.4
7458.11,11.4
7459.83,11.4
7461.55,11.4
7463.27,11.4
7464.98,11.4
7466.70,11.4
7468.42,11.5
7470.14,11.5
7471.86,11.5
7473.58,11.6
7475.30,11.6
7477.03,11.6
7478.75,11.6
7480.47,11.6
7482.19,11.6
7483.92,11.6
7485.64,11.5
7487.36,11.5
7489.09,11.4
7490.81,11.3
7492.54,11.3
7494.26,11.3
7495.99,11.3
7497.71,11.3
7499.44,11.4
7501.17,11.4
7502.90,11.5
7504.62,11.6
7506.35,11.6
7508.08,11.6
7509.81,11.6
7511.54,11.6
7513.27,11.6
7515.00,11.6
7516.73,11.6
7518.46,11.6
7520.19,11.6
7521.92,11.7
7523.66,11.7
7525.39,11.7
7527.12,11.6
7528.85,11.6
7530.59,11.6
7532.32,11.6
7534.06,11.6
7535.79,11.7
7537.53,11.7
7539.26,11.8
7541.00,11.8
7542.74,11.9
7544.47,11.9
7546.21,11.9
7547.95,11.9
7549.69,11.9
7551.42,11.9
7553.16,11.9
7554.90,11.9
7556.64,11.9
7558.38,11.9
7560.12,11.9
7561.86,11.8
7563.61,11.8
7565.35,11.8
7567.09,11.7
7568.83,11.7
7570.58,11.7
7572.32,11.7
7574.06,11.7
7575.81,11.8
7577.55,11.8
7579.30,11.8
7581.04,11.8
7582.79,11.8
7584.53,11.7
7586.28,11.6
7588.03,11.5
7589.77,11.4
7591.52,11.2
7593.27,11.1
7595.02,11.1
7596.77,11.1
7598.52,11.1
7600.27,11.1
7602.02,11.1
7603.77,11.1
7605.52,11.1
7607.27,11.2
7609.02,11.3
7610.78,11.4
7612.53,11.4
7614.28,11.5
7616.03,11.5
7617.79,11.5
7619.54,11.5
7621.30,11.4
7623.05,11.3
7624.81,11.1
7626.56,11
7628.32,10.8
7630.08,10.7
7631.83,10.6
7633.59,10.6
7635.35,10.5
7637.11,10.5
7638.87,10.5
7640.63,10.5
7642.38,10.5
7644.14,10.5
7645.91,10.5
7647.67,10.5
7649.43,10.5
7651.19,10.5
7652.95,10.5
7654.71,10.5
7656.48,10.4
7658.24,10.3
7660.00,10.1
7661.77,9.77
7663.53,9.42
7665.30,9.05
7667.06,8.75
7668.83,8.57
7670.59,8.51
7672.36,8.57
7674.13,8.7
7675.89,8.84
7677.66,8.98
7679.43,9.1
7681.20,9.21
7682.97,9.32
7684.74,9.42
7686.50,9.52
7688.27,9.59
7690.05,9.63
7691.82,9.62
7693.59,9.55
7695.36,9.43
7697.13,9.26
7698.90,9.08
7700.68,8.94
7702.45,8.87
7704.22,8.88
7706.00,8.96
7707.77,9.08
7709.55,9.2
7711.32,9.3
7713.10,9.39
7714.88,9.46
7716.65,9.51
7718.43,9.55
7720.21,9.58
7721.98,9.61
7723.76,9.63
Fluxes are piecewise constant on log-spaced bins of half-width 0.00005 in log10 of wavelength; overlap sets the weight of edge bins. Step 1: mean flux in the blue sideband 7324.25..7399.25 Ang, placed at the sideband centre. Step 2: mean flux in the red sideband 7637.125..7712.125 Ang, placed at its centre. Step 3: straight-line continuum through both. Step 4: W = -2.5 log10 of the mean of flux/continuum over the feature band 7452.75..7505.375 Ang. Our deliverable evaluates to -0.136 mag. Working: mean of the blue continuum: 10.4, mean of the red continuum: 9.56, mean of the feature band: 11.5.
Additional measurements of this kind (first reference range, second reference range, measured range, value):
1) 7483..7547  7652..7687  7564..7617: -0.09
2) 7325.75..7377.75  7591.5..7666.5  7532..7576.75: -0.11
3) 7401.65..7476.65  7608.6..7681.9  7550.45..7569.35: -0.12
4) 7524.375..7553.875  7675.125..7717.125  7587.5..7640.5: -0.05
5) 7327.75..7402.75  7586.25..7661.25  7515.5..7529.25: -0.09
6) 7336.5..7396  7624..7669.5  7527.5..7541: -0.13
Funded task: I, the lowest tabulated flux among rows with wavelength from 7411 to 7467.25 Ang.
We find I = 10.9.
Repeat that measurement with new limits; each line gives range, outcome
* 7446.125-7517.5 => 11.2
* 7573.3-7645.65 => 10.5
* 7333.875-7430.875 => 10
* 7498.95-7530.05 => 11.4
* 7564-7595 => 11.1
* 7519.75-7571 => 11.6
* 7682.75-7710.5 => 8.87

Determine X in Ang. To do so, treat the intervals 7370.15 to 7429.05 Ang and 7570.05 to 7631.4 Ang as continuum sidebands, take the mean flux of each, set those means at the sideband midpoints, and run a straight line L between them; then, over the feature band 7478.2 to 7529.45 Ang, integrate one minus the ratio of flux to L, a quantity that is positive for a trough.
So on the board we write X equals -1.79 Ang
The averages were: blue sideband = 10.9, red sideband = 11.4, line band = 11.5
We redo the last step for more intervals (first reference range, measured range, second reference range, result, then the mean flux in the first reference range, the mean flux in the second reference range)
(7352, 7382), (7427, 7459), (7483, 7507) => -0.38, 10.5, 11.4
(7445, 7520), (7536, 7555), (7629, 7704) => -1.74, 11.5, 9.72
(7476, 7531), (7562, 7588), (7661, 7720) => -2.69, 11.5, 9.19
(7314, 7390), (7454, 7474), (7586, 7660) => -1.62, 10.3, 10.9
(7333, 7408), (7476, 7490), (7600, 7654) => -1.09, 10.5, 10.9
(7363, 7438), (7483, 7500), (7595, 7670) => -0.94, 10.9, 10.7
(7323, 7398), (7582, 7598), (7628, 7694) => -2.27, 10.4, 9.82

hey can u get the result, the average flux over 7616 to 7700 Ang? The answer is 9.99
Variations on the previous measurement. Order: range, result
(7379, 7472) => 11.1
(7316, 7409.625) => 10.5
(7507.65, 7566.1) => 11.7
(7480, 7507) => 11.4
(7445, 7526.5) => 11.5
